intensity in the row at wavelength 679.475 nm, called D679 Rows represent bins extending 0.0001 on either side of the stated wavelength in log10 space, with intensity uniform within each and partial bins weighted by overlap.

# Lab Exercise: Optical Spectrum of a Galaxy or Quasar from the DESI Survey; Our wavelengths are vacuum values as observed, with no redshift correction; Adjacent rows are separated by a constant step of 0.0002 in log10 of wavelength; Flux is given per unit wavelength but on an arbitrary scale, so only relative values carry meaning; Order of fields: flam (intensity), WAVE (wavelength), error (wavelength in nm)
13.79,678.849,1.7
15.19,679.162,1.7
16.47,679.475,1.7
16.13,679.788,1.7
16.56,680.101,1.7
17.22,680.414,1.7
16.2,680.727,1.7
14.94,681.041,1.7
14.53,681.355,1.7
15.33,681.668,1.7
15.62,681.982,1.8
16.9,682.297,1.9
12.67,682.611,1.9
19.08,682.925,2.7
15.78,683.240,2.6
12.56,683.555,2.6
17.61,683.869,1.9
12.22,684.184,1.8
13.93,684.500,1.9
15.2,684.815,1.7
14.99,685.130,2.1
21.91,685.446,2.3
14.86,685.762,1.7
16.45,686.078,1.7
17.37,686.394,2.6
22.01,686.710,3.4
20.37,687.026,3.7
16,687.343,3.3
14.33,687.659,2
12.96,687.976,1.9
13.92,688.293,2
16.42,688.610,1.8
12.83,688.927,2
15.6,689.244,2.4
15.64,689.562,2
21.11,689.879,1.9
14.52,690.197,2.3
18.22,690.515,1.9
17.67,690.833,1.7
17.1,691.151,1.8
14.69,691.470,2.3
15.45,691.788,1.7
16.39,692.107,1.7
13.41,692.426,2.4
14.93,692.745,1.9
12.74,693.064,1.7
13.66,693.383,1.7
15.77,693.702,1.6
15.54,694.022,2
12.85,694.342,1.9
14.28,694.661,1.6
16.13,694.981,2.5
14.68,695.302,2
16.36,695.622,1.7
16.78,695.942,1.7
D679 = 16.47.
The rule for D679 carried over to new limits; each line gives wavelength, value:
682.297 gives 16.9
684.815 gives 15.2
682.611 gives 12.67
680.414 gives 17.22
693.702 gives 15.77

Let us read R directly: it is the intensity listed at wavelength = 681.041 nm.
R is 14.94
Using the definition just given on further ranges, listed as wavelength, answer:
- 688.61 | 16.42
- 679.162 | 15.19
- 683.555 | 12.56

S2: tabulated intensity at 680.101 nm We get 16.56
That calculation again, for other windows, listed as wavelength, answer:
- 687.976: 12.96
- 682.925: 19.08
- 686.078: 16.45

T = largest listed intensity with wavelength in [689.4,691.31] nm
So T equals 21.11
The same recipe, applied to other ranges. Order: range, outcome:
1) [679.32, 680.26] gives 16.56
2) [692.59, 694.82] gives 15.77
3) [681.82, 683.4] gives 19.08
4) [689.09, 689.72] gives 15.64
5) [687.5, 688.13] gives 14.33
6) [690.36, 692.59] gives 18.22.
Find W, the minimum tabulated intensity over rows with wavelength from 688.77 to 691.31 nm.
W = 12.83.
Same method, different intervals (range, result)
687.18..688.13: 12.96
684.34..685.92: 13.93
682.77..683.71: 12.56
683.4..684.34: 12.22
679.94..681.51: 14.53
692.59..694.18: 12.74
